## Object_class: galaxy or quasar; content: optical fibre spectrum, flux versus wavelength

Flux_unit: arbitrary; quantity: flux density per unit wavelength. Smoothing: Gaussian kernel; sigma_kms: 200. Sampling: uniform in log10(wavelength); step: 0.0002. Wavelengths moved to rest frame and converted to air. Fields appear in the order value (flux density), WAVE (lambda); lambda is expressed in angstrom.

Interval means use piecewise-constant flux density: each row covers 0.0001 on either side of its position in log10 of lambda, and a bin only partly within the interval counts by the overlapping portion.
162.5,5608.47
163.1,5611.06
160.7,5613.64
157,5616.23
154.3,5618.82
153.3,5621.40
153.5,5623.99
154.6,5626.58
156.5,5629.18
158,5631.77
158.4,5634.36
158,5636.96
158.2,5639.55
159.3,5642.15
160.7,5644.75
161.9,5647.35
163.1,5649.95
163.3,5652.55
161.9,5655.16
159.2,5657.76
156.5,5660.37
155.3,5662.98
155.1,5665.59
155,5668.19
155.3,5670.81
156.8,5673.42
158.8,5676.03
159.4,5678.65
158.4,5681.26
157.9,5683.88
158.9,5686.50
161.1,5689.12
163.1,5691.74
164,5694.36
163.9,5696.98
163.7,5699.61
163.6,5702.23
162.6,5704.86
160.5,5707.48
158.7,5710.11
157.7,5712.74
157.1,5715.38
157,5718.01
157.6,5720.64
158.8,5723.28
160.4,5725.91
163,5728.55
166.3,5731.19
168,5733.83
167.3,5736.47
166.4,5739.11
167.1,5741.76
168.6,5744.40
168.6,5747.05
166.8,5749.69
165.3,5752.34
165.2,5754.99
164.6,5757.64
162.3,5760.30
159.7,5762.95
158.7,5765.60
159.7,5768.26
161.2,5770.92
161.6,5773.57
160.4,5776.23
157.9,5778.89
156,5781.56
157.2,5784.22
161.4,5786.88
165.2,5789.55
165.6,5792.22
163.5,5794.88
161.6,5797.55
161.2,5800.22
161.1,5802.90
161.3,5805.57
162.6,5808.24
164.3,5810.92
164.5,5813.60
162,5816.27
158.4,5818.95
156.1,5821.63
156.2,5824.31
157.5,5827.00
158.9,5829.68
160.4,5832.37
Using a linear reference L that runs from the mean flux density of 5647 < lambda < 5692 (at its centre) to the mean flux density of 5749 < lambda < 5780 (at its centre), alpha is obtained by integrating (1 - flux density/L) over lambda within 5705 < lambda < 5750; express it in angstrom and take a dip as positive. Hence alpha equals -0.6 angstrom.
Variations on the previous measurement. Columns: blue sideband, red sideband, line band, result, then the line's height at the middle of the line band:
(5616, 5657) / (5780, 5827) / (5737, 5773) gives -0.90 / 160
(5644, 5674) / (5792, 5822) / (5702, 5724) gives 0.11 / 160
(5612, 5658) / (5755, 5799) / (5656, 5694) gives 0.27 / 159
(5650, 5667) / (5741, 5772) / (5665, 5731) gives 0.50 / 161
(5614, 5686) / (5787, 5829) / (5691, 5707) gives -0.45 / 159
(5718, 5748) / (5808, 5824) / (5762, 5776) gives 0.23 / 163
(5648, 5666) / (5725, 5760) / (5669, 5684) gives 0.30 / 161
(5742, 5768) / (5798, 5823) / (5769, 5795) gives 0.32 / 163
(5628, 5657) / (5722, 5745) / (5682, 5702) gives 0.11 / 163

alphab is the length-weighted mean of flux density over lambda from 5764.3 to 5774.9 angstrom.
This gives 160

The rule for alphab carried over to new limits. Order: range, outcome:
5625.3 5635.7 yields 157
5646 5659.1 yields 162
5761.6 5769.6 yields 159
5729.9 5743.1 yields 167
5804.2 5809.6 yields 162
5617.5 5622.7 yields 154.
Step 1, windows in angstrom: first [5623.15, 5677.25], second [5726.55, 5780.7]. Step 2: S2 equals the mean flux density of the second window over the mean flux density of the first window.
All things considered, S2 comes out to 1.04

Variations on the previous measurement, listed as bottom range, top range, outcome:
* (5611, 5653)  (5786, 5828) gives 1.02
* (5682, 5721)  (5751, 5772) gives 1.01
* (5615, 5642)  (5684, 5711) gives 1.04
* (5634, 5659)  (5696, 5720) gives 1.00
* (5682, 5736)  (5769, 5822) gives 1.00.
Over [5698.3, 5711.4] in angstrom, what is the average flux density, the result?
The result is 162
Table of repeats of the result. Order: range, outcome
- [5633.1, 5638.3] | 158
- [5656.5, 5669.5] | 156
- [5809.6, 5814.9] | 164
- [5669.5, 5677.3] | 157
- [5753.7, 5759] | 165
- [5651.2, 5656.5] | 163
